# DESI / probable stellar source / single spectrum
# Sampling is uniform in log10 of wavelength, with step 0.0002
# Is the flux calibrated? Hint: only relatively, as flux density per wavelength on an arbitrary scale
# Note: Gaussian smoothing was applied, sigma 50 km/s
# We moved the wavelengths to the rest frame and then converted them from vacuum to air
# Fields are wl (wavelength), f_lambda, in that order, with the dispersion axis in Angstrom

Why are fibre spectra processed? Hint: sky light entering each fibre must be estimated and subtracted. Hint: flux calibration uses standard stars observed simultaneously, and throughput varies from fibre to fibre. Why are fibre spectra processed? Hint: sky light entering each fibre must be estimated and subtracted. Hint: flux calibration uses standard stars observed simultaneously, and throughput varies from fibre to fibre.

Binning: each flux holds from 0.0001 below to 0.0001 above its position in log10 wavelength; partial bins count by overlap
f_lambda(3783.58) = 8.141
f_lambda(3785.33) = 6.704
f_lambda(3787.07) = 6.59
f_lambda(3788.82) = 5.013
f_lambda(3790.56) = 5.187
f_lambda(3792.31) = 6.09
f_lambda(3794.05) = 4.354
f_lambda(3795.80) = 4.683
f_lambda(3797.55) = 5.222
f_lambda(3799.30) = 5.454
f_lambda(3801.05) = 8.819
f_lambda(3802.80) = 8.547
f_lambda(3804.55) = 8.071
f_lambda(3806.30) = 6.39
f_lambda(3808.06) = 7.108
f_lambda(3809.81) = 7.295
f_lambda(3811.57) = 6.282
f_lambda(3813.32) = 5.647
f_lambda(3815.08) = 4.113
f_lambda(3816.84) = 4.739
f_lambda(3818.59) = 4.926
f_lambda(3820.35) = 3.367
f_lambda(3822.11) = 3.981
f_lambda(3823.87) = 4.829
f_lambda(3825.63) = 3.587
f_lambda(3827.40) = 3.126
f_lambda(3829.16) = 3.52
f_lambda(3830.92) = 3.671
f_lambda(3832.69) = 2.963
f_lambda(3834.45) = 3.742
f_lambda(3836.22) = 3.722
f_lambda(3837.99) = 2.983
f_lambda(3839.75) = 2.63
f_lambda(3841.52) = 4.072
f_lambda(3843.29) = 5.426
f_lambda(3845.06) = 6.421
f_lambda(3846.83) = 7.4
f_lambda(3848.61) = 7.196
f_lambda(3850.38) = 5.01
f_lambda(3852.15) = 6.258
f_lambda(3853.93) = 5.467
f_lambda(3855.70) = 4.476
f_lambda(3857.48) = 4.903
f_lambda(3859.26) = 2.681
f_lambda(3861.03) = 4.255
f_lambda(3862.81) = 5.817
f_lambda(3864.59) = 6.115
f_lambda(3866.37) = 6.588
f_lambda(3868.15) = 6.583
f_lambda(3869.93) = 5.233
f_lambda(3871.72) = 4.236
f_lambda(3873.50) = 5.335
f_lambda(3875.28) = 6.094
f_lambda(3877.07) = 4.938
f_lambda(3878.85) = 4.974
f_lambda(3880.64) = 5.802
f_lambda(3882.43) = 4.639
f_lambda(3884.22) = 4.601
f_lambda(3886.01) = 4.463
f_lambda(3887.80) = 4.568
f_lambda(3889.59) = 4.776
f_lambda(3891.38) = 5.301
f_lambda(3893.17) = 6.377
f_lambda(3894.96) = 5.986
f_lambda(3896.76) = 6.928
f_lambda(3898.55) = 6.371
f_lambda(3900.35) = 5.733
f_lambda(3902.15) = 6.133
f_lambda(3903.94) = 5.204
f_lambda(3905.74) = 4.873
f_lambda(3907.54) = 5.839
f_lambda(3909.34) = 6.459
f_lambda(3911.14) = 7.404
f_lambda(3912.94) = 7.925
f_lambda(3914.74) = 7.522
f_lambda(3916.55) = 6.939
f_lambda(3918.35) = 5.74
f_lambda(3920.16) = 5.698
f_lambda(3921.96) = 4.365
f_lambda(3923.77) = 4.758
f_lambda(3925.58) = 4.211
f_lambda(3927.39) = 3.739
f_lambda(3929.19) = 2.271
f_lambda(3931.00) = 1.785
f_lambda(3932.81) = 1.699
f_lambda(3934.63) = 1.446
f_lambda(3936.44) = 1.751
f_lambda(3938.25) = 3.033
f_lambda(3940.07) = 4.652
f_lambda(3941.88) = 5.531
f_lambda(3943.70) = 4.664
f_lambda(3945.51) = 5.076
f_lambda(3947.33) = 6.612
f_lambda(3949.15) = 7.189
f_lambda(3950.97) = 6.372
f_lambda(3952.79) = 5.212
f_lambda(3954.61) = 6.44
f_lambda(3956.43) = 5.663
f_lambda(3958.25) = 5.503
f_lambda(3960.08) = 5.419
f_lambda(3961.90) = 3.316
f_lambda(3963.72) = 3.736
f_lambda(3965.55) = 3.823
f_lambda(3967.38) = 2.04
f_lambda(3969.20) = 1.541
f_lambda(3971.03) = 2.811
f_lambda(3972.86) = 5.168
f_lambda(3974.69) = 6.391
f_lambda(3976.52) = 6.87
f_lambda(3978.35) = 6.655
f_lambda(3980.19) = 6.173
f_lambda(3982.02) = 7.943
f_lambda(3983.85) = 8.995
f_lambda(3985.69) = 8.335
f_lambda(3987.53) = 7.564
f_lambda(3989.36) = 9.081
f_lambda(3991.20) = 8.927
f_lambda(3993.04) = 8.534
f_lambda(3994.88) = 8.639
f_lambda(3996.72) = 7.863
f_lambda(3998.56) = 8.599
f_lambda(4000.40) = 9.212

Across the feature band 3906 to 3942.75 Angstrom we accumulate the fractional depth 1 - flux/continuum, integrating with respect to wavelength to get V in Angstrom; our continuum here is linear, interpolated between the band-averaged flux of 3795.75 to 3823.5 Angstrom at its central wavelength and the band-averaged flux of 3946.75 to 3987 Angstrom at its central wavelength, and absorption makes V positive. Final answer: 6.70 Angstrom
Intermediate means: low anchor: 5.93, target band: 4.64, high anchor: 5.57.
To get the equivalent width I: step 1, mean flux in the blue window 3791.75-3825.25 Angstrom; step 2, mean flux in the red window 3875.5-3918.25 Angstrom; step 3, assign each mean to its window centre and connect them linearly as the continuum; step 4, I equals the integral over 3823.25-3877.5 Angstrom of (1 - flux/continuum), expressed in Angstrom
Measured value 9.1 Angstrom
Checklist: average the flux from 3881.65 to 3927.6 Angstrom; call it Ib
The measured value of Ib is 5.67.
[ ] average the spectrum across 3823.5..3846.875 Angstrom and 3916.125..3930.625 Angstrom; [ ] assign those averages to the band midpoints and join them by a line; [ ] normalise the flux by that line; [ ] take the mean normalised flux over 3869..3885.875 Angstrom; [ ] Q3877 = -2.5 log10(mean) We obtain -0.19 mag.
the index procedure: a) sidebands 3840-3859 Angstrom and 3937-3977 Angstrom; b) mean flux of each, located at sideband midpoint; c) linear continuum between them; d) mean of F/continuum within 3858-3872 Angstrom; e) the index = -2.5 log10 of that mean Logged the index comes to 0.029 mag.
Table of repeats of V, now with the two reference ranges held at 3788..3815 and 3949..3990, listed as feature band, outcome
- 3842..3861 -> 1.98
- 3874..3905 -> 2.54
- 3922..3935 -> 6.31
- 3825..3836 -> 4.81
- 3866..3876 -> 0.64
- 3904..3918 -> -1.67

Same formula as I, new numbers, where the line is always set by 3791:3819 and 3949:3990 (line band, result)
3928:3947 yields 8.13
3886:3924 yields -0.45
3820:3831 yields 4.20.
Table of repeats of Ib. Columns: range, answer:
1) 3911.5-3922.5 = 6.48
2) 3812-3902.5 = 4.96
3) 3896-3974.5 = 4.86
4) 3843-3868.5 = 5.62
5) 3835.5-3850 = 5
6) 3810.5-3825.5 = 4.71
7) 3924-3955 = 4.19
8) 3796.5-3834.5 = 5.27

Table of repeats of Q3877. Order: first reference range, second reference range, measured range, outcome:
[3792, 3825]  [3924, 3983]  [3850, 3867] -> 0.04 mag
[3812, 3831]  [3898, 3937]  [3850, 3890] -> -0.13 mag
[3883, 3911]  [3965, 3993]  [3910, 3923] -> -0.13 mag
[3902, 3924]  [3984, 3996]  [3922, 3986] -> 0.50 mag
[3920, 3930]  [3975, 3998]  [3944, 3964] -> 0.06 mag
